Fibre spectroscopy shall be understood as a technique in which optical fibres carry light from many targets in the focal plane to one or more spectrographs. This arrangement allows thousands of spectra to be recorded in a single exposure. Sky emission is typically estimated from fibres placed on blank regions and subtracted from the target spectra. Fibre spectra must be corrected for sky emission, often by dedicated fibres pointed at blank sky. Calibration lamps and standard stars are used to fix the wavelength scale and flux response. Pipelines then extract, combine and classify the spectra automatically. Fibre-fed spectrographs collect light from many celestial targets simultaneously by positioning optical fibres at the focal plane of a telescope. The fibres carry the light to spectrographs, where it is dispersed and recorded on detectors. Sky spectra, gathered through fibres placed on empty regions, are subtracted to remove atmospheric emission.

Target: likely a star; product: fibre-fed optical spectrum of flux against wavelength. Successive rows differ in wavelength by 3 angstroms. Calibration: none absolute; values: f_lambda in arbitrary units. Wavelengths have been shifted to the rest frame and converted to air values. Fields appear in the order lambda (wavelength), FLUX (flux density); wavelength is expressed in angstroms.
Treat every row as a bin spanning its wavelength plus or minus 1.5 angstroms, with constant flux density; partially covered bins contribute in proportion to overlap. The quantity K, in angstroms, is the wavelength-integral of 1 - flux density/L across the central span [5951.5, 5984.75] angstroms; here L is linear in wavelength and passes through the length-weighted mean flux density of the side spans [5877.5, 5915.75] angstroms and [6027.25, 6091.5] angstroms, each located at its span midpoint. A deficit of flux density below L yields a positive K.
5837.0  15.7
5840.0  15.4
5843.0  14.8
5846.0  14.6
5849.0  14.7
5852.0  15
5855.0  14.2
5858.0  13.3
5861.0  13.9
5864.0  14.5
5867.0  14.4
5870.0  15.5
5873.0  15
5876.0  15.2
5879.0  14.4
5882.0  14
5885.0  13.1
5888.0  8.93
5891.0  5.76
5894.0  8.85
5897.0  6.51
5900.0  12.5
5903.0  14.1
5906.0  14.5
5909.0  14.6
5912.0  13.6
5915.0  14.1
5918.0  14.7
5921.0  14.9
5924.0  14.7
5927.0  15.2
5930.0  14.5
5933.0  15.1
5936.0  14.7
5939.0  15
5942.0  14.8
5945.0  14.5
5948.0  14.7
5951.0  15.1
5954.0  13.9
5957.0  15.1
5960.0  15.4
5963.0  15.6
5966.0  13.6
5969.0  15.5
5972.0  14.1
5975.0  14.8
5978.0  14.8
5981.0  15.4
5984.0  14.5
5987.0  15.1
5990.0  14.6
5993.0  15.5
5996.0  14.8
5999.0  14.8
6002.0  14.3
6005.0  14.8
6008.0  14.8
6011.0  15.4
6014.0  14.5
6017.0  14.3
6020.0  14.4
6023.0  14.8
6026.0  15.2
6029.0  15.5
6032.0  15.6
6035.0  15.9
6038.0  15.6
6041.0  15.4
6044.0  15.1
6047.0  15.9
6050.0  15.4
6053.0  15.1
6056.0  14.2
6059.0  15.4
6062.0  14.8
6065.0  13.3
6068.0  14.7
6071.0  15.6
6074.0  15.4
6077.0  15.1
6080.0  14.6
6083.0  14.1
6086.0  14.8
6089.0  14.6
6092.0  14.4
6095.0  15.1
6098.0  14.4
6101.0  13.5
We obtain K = -3.9 angstroms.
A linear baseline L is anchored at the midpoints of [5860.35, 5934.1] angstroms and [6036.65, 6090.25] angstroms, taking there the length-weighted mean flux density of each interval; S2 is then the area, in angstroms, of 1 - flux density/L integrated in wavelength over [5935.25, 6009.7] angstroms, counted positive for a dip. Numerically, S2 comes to -4.1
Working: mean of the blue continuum 13.3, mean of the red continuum 14.9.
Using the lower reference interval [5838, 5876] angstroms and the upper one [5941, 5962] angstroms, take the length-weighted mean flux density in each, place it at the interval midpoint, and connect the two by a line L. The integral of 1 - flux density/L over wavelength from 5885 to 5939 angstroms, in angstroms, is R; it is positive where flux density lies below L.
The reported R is 6.9 angstroms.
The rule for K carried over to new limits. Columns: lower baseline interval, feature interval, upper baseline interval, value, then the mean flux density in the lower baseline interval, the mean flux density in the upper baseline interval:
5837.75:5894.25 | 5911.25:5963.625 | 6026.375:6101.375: -2.5 angstroms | 13.6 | 15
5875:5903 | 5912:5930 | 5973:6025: -3.6 angstroms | 11.1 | 14.8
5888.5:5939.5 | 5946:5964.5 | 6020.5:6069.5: -1.7 angstroms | 13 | 15.1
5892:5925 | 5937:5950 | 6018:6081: -1.3 angstroms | 12.9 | 15.1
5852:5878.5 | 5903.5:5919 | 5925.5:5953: 0.5 angstroms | 14.5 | 14.8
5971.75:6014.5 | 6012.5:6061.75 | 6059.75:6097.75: -1.2 angstroms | 14.8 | 14.7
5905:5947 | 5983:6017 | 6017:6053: 0.6 angstroms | 14.6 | 15.3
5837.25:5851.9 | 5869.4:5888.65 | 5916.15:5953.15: 1.3 angstroms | 15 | 14.8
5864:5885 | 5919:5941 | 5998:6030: -0.3 angstroms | 14.6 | 14.8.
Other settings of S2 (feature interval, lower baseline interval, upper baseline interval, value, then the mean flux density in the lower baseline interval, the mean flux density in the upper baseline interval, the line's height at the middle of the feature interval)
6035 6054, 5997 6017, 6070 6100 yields -0.9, 14.7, 14.8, 14.8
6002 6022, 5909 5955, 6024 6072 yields 0.4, 14.6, 15.2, 15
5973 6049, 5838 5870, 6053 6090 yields -1.8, 14.5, 14.7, 14.7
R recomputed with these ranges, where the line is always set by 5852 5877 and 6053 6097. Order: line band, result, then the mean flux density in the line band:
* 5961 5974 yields -0.1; 14.7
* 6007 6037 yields -0.8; 15.1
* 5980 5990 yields -0.2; 14.9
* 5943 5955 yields 0.0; 14.6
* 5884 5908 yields 6.6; 10.6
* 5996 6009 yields 0.0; 14.7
